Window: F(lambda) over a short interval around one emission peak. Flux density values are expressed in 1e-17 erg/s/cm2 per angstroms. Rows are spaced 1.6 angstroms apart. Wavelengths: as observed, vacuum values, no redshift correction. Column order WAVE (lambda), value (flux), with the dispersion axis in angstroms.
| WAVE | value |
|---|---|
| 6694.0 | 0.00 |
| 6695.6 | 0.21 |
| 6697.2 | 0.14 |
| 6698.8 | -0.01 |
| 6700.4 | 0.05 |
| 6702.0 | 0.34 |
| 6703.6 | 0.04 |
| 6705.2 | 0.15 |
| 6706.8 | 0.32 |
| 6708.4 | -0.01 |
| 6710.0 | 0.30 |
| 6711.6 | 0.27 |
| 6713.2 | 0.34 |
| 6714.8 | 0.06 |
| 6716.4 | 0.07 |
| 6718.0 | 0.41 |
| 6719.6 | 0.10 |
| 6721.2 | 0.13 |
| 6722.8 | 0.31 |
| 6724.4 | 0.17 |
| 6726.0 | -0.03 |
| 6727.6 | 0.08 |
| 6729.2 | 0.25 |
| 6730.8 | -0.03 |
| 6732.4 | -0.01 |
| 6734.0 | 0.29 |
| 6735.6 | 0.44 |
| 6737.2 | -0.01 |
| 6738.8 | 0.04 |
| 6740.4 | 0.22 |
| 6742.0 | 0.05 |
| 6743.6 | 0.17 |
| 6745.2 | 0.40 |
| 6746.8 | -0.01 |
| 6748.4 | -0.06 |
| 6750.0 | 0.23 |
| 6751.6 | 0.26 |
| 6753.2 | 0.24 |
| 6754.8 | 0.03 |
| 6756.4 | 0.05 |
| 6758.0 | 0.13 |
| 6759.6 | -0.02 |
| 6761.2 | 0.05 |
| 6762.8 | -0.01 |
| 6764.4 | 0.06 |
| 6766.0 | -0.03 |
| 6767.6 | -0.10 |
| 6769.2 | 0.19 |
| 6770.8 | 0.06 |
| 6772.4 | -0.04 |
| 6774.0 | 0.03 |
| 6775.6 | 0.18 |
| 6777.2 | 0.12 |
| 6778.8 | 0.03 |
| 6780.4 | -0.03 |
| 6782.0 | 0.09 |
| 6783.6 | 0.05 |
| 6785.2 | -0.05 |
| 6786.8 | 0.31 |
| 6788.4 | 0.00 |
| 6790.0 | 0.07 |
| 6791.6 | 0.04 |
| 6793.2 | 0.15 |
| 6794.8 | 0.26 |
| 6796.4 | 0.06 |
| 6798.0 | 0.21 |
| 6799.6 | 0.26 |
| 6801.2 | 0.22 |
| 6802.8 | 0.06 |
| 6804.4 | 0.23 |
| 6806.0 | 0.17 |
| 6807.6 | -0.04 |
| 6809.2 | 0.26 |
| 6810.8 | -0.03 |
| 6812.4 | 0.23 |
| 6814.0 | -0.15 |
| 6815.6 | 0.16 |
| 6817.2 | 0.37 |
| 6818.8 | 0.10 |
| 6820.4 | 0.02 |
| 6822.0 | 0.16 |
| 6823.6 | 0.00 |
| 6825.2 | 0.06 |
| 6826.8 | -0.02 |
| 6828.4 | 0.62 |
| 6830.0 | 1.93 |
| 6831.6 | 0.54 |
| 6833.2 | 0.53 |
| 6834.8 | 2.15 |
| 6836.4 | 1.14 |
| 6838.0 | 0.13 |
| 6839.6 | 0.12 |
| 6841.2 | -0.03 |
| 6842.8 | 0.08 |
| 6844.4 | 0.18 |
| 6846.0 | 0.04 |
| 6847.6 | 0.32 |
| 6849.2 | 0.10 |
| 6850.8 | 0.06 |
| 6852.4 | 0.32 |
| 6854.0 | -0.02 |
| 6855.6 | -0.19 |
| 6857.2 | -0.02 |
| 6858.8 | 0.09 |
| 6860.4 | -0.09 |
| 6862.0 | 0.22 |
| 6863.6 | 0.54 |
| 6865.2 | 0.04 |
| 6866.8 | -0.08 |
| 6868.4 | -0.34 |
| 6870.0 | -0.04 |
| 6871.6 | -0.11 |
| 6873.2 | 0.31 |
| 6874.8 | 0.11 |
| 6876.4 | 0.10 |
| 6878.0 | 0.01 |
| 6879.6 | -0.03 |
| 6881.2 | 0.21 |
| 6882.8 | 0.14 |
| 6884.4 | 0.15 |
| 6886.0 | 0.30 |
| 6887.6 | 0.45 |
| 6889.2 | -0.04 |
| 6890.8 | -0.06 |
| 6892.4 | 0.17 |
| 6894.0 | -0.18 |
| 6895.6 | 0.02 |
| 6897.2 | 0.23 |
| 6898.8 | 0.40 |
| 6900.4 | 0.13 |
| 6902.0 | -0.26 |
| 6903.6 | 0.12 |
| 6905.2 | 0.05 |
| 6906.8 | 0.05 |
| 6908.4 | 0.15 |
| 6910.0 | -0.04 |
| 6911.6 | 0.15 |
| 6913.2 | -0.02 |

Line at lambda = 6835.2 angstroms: [O II] 3727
